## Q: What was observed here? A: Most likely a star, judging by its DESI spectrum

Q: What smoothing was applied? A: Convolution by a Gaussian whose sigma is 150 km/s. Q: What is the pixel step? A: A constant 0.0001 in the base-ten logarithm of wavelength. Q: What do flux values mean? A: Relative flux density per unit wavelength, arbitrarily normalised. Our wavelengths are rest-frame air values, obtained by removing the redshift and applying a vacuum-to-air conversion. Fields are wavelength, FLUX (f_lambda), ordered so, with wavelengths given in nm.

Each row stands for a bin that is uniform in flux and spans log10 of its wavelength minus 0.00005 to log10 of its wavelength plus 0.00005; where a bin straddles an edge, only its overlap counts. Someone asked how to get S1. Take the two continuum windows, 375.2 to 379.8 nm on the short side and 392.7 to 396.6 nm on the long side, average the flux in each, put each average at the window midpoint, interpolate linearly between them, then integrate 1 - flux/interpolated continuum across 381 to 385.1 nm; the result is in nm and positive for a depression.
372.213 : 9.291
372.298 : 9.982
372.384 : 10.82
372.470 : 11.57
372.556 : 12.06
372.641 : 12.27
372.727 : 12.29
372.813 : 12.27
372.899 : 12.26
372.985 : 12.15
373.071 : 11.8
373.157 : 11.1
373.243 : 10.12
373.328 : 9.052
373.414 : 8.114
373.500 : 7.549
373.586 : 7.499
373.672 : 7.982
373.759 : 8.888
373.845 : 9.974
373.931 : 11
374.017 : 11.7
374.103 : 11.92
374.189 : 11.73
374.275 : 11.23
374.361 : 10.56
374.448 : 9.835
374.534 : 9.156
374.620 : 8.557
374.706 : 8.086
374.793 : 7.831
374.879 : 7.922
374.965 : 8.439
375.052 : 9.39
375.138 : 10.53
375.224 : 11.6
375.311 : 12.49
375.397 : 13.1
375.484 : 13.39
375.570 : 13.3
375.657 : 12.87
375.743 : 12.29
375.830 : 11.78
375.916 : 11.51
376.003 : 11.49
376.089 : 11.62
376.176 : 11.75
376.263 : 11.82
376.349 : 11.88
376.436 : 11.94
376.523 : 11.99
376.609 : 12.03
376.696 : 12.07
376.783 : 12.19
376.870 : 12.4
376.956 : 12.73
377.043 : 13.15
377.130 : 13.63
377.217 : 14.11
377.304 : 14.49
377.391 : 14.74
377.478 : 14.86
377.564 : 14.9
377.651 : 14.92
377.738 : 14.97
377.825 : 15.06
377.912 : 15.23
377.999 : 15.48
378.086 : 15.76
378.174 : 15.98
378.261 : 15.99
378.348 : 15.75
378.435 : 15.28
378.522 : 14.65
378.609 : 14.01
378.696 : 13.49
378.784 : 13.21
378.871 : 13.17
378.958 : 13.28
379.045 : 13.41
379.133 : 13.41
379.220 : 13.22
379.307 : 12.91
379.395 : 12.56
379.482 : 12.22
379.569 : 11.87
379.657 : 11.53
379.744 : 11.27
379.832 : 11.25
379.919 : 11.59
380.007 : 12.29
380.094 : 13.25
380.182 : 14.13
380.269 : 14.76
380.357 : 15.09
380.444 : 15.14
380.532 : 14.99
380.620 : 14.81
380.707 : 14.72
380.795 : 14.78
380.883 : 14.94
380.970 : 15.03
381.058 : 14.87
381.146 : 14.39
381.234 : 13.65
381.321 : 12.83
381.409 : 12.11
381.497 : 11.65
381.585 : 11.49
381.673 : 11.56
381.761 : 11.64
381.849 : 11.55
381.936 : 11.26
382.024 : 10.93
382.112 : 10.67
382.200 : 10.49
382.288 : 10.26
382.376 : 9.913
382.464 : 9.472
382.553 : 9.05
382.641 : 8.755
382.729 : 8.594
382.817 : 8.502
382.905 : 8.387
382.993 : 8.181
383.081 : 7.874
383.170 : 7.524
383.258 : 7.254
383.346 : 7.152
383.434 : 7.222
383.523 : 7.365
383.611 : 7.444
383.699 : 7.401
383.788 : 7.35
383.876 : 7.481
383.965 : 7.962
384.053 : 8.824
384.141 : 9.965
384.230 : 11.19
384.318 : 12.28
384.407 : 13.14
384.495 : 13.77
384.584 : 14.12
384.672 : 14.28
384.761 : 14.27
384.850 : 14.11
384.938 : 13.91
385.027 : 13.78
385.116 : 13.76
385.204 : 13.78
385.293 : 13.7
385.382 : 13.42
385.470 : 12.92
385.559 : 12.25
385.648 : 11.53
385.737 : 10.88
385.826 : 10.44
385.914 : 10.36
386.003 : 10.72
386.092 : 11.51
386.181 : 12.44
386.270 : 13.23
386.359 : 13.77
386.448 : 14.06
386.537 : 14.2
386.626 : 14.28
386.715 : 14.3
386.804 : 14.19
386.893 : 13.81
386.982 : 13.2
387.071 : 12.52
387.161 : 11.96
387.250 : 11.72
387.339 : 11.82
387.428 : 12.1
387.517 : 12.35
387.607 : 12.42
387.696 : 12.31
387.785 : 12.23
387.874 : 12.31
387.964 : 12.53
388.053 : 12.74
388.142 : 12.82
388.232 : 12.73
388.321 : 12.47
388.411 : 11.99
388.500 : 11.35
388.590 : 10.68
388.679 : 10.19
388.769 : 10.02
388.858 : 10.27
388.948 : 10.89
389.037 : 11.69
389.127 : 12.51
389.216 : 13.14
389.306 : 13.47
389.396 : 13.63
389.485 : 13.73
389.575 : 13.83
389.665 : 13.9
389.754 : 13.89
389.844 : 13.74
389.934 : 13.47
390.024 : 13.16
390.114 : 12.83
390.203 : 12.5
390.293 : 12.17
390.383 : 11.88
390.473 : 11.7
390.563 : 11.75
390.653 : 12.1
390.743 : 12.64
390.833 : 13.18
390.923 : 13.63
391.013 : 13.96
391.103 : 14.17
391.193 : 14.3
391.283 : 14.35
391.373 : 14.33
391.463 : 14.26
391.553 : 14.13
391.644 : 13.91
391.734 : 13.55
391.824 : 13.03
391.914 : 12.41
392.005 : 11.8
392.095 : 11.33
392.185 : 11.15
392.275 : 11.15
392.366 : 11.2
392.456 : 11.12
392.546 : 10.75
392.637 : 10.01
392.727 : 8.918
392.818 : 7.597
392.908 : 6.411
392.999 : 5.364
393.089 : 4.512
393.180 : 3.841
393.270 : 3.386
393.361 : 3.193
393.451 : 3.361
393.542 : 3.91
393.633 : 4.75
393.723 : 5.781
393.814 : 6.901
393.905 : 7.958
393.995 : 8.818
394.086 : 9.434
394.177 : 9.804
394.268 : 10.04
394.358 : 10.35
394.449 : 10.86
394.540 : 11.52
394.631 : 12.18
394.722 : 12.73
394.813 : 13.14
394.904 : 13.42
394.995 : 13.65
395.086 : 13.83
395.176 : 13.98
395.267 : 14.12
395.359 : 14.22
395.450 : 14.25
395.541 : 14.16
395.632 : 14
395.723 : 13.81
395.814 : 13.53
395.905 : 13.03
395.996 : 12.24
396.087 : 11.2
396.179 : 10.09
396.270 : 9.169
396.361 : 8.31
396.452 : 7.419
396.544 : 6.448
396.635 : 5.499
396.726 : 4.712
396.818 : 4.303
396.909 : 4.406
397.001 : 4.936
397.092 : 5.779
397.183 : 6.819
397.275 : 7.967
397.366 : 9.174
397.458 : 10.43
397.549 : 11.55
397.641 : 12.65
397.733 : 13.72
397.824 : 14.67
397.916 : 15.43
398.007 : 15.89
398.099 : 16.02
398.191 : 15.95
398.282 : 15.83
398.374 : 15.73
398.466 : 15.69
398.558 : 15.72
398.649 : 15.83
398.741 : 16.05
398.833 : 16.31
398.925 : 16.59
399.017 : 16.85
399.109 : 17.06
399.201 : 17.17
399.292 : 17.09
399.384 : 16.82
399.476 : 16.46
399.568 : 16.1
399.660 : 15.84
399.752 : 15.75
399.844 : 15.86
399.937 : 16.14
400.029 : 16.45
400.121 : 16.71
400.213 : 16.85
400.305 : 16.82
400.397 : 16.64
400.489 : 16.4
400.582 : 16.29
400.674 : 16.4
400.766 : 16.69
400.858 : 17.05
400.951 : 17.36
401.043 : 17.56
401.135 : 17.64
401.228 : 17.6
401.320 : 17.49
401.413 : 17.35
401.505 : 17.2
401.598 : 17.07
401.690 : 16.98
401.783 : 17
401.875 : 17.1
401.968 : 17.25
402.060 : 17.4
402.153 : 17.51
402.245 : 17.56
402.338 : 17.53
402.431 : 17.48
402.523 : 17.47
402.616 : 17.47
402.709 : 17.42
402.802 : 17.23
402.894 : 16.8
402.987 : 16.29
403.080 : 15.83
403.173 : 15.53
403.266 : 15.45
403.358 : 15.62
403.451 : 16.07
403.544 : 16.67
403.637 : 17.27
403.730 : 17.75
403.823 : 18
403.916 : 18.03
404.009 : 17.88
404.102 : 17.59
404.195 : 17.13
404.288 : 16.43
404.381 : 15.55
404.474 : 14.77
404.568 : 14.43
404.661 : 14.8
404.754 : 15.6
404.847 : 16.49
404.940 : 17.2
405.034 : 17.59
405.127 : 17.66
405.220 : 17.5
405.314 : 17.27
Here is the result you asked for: 0.51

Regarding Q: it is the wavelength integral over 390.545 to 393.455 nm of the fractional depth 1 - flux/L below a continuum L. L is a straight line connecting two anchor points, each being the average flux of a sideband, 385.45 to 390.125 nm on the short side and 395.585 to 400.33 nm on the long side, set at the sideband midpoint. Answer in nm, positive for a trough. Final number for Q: 0.45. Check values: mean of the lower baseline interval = 12.5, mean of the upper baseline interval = 13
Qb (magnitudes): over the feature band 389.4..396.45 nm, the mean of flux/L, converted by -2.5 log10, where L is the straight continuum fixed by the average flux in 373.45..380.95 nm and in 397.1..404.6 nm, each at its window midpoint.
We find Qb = 0.306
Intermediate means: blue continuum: 12.5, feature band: 11.2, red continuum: 16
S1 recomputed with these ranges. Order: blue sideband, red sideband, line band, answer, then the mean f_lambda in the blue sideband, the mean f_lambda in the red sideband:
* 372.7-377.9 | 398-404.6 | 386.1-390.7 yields 0.495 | 11.5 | 16.7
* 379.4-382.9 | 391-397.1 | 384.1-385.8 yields -0.206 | 12.2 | 10.1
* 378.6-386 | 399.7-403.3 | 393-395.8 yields 0.970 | 11.7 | 16.9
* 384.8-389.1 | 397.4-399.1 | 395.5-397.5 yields 0.774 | 12.4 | 15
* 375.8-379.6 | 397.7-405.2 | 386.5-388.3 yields 0.237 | 13.5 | 16.6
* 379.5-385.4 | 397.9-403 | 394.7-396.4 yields 0.278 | 11.5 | 16.7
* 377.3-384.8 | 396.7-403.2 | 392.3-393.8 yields 0.800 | 12.2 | 15.2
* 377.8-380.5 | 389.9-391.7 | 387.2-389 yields 0.209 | 13.7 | 13.2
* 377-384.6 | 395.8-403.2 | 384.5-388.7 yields 0.060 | 12.2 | 14.5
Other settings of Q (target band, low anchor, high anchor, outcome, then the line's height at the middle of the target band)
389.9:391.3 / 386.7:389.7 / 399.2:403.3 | 0.03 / 13.2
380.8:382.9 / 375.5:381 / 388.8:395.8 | 0.24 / 12.9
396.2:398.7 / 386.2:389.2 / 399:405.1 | 0.76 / 15.4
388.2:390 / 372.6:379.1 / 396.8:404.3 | 0.21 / 14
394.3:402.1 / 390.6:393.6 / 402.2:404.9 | -0.06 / 13.7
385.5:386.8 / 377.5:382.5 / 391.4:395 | -0.11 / 11.6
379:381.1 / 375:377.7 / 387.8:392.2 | -0.14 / 12.6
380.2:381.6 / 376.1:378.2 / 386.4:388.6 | -0.09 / 13.3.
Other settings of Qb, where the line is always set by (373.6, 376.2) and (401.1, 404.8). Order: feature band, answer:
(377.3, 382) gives -0.17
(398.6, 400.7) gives -0.02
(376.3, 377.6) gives -0.18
